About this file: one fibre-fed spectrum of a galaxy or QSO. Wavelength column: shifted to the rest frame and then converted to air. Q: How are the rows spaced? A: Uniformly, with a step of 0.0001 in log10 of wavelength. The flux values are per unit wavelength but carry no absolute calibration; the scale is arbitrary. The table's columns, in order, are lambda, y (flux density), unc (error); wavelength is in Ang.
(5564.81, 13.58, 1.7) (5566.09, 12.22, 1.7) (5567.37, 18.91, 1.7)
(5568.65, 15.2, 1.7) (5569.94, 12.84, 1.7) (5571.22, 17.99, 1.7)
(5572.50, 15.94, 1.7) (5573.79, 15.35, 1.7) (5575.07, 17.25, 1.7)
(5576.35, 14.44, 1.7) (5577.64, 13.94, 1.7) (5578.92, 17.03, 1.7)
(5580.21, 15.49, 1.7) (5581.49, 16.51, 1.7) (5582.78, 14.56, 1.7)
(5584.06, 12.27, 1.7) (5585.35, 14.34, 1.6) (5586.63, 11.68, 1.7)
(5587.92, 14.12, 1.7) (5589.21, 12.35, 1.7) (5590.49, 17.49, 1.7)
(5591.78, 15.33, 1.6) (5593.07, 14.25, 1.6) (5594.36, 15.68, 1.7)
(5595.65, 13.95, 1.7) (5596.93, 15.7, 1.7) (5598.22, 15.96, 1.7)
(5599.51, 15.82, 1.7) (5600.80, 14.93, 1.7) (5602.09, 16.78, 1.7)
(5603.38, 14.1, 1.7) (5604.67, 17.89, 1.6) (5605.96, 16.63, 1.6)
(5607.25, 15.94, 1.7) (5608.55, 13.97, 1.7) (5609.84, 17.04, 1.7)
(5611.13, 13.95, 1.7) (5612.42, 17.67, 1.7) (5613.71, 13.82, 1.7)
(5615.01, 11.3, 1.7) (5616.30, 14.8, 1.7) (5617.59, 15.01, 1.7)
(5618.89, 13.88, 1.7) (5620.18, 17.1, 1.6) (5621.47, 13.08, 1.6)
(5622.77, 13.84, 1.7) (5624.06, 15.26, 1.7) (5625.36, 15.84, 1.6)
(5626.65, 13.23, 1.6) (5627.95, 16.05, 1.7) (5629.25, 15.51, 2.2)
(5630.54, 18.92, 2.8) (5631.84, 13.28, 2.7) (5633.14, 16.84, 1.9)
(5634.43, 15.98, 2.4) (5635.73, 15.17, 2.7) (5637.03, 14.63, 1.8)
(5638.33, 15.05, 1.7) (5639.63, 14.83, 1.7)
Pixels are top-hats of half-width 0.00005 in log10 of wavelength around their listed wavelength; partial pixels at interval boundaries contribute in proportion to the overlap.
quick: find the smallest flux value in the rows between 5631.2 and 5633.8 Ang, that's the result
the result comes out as 13.28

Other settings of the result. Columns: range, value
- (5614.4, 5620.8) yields 11.3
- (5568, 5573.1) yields 12.84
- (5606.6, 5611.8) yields 13.95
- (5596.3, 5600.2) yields 15.7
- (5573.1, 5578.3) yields 13.94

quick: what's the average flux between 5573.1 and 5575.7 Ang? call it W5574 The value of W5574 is 16.3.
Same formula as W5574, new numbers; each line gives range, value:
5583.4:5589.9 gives 13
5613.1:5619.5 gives 13.7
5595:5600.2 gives 15.4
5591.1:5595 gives 15.1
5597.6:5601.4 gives 15.6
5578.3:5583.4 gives 15.9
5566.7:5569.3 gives 17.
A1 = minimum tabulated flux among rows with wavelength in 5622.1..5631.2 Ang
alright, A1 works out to 13.23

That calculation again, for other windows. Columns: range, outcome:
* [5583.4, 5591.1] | 11.68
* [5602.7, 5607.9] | 14.1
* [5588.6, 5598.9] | 12.35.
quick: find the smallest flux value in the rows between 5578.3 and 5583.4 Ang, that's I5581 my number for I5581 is 14.56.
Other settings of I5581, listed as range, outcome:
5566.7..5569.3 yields 15.2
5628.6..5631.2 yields 15.51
